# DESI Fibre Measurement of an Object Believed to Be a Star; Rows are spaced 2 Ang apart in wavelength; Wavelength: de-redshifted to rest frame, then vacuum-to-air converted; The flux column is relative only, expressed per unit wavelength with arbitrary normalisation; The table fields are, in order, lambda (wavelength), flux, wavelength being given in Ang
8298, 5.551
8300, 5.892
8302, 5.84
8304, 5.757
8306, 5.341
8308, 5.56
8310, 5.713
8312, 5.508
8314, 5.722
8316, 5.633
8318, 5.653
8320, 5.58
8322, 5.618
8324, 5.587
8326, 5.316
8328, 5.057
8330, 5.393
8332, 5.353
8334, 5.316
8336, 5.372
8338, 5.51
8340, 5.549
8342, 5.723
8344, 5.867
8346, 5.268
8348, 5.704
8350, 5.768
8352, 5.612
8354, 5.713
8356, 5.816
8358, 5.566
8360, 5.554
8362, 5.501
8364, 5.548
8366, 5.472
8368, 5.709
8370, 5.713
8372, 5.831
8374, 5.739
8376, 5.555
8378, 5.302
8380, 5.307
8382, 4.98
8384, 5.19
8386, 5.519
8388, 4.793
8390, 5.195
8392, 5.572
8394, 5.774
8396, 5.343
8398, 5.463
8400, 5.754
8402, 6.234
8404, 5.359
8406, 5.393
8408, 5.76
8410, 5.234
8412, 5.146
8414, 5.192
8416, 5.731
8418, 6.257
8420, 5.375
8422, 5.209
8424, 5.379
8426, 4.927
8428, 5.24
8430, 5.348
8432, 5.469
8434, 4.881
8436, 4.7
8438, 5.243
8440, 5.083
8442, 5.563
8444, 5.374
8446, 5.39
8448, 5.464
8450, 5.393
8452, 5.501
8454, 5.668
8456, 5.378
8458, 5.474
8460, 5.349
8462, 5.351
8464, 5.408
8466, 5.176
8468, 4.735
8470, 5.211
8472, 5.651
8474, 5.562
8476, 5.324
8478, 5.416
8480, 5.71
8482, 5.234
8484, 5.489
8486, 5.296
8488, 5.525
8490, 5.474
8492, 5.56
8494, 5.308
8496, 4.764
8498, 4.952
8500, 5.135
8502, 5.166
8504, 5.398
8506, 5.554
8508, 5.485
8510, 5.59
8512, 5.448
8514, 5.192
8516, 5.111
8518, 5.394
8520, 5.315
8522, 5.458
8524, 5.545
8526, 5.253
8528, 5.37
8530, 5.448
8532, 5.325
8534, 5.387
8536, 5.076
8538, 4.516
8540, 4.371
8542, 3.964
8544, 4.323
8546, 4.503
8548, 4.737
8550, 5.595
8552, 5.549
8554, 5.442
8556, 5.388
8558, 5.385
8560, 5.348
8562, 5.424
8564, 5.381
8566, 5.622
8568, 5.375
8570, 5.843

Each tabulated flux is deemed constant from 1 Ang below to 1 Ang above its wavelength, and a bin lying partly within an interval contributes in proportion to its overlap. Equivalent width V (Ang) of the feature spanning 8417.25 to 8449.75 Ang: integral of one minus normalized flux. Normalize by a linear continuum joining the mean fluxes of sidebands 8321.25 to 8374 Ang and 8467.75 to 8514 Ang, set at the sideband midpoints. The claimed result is 0.8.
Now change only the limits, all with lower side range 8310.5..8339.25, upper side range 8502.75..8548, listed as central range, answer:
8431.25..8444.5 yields 0.3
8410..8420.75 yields -0.4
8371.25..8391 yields 0.2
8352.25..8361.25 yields -0.4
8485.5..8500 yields -0.2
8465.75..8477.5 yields -0.2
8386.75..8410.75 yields -0.6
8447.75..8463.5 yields -0.6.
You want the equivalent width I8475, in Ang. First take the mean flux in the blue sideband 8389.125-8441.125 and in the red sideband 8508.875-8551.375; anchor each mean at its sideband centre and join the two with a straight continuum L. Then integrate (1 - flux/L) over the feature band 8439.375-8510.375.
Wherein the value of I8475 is -1.7 Ang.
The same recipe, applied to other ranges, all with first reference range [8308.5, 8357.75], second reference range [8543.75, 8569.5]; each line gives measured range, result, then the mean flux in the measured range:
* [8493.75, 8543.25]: 1.4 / 5.17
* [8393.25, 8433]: -0.2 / 5.48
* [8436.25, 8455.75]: 0.1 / 5.38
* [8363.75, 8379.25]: -0.3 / 5.61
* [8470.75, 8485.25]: -0.3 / 5.48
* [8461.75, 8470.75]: 0.4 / 5.16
